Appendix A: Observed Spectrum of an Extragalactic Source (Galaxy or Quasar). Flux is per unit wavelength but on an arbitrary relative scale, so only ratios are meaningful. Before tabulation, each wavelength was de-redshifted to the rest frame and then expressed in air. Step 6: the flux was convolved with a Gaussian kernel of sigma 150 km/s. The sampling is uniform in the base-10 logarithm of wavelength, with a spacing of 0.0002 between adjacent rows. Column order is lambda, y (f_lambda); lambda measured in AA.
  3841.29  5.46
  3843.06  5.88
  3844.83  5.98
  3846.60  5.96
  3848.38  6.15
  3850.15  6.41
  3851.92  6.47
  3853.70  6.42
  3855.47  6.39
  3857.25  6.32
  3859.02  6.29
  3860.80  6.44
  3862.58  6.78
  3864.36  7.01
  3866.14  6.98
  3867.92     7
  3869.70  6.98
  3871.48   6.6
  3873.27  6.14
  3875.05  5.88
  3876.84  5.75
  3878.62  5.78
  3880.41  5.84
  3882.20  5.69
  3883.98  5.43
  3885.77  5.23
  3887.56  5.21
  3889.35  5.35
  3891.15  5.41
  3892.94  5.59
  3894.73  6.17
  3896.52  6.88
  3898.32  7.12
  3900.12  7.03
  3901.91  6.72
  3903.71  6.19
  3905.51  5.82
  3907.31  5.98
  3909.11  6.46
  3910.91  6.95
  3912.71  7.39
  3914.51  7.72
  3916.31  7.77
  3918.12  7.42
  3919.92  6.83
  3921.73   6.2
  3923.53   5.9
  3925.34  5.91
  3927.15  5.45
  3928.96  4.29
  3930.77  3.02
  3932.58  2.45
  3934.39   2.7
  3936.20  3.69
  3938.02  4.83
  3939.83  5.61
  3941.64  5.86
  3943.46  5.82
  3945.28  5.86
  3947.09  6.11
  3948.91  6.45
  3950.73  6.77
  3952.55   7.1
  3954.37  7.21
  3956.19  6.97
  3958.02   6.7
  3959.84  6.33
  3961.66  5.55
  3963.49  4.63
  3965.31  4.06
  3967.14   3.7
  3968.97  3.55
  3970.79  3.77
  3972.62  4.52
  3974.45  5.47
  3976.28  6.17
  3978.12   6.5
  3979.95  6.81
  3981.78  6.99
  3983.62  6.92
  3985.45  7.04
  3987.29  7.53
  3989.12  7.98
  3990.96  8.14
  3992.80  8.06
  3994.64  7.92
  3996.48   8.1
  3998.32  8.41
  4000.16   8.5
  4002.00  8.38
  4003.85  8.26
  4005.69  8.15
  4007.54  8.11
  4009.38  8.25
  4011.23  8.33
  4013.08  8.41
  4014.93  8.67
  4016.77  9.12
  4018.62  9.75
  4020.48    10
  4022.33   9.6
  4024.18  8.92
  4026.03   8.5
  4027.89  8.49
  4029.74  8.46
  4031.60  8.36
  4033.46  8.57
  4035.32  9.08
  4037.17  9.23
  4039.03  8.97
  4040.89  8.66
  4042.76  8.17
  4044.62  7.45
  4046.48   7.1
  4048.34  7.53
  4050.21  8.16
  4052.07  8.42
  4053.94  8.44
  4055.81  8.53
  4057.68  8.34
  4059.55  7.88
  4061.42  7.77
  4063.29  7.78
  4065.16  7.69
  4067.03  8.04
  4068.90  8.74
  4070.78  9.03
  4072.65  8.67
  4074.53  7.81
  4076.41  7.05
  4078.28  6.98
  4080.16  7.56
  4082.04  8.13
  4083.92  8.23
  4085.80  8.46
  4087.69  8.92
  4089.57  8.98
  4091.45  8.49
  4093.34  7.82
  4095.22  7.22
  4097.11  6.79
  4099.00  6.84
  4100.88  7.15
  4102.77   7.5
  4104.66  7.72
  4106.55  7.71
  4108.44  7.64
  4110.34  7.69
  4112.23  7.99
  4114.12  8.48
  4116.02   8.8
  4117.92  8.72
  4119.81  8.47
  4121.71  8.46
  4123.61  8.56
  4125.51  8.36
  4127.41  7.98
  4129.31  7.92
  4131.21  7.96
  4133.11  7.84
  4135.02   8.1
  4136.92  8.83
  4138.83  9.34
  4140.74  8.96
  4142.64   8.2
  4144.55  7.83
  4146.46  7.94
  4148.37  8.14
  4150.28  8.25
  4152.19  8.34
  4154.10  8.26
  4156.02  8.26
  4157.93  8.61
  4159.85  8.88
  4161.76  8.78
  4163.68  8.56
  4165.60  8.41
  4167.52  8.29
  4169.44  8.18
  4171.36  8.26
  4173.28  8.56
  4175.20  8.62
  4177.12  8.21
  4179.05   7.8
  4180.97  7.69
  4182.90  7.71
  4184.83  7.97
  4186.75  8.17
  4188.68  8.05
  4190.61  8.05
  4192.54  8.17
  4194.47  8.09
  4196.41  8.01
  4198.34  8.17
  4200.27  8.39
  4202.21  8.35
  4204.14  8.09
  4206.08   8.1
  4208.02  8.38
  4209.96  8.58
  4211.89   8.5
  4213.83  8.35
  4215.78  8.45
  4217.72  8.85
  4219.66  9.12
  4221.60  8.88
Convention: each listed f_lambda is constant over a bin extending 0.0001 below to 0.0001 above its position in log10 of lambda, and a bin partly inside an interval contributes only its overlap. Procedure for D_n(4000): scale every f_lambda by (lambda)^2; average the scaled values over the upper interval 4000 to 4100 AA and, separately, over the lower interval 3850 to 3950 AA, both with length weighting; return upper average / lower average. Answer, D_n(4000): 1.5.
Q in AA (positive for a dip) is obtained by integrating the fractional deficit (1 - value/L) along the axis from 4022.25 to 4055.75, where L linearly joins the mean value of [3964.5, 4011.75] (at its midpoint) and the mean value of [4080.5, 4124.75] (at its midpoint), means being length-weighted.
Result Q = -4.63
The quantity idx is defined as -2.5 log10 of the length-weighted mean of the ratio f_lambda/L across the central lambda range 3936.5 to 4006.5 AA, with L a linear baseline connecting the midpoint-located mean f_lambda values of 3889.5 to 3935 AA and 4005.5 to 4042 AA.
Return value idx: 0.16 mag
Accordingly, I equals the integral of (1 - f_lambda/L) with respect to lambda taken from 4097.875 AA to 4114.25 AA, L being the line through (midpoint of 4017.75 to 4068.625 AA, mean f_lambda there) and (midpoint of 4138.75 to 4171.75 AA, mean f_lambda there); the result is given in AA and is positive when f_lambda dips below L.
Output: 1.6 AA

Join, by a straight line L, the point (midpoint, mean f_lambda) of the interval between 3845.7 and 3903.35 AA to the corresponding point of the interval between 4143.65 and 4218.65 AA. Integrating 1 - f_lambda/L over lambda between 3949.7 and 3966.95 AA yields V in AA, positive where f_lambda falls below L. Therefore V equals 1.87 AA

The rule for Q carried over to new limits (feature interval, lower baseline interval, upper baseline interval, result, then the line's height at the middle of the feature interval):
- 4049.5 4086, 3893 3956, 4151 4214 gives -4.14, 7.26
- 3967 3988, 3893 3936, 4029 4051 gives 3.98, 7.14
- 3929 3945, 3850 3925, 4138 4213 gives 5.72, 6.7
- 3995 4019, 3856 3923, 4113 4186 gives -3.93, 7.26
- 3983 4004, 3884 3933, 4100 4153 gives -3.25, 6.87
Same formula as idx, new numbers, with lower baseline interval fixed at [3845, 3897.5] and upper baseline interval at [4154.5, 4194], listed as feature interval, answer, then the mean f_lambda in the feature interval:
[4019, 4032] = -0.23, 8.96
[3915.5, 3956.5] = 0.17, 5.64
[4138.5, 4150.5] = -0.04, 8.34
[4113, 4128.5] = -0.08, 8.47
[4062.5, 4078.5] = -0.07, 8.03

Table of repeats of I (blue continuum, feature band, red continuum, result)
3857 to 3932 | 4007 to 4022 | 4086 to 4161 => -3.43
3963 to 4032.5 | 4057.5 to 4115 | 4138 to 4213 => -0.23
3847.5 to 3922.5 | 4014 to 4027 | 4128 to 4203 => -3.44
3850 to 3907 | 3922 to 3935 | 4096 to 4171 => 4.38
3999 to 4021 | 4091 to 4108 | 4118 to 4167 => 2.04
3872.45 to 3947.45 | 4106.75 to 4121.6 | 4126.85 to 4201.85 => -0.90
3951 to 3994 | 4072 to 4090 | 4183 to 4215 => -2.25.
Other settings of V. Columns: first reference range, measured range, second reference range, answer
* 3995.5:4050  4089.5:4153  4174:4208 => 1.6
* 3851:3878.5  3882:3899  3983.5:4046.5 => 2.5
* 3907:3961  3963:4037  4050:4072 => -3.7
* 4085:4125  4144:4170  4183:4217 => -0.7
